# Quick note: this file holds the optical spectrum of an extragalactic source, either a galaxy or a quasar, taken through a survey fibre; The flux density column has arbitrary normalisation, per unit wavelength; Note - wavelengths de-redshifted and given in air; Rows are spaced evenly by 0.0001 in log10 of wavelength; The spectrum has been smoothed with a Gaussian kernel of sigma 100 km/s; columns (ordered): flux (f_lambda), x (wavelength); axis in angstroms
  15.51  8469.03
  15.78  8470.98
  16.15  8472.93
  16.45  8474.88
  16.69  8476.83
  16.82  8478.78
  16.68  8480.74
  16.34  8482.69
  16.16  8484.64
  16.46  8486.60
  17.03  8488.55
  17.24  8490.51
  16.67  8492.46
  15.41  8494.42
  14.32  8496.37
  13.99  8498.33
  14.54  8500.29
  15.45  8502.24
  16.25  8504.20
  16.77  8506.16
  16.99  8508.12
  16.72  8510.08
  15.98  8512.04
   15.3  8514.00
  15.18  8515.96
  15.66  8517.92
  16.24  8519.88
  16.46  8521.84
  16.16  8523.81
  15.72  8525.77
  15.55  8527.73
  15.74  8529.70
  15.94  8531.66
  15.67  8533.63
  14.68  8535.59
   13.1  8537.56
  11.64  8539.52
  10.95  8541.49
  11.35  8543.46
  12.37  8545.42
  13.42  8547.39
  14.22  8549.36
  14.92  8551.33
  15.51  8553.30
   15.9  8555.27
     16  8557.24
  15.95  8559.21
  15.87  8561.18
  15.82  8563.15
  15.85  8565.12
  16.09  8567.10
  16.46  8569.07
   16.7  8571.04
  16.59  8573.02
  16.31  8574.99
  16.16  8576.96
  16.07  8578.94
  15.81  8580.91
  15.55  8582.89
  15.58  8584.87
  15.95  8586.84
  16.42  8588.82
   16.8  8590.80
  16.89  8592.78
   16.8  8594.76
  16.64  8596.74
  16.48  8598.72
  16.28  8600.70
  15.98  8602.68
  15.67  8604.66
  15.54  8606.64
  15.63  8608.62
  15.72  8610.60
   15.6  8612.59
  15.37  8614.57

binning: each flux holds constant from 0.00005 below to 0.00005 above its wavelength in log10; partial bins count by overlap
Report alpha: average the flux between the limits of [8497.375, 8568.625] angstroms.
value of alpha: 15.1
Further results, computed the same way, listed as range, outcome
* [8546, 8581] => 15.7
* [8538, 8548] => 12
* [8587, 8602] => 16.6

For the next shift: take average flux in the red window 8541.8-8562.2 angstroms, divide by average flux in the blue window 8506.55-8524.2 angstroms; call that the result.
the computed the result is 0.9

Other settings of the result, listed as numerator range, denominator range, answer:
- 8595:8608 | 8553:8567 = 1.02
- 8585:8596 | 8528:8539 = 1.11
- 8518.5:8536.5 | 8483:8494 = 0.95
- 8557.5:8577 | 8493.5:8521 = 1.03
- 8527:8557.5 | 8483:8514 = 0.88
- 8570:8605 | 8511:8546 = 1.11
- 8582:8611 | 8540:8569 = 1.11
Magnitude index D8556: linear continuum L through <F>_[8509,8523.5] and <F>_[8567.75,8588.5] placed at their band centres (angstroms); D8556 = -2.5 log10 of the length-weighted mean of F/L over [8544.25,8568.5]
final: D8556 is 0.06 mag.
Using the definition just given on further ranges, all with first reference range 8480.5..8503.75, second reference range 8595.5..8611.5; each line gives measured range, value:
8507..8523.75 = -0.01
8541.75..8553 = 0.20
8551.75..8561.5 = 0.01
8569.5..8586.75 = -0.01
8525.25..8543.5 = 0.13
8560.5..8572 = -0.01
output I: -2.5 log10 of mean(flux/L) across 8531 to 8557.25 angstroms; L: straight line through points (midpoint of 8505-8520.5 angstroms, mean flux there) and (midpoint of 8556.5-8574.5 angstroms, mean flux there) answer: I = 0.16 mag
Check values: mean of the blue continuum 16.1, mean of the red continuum 16.2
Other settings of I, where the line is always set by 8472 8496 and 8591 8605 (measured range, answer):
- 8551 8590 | 0.03 mag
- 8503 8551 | 0.11 mag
